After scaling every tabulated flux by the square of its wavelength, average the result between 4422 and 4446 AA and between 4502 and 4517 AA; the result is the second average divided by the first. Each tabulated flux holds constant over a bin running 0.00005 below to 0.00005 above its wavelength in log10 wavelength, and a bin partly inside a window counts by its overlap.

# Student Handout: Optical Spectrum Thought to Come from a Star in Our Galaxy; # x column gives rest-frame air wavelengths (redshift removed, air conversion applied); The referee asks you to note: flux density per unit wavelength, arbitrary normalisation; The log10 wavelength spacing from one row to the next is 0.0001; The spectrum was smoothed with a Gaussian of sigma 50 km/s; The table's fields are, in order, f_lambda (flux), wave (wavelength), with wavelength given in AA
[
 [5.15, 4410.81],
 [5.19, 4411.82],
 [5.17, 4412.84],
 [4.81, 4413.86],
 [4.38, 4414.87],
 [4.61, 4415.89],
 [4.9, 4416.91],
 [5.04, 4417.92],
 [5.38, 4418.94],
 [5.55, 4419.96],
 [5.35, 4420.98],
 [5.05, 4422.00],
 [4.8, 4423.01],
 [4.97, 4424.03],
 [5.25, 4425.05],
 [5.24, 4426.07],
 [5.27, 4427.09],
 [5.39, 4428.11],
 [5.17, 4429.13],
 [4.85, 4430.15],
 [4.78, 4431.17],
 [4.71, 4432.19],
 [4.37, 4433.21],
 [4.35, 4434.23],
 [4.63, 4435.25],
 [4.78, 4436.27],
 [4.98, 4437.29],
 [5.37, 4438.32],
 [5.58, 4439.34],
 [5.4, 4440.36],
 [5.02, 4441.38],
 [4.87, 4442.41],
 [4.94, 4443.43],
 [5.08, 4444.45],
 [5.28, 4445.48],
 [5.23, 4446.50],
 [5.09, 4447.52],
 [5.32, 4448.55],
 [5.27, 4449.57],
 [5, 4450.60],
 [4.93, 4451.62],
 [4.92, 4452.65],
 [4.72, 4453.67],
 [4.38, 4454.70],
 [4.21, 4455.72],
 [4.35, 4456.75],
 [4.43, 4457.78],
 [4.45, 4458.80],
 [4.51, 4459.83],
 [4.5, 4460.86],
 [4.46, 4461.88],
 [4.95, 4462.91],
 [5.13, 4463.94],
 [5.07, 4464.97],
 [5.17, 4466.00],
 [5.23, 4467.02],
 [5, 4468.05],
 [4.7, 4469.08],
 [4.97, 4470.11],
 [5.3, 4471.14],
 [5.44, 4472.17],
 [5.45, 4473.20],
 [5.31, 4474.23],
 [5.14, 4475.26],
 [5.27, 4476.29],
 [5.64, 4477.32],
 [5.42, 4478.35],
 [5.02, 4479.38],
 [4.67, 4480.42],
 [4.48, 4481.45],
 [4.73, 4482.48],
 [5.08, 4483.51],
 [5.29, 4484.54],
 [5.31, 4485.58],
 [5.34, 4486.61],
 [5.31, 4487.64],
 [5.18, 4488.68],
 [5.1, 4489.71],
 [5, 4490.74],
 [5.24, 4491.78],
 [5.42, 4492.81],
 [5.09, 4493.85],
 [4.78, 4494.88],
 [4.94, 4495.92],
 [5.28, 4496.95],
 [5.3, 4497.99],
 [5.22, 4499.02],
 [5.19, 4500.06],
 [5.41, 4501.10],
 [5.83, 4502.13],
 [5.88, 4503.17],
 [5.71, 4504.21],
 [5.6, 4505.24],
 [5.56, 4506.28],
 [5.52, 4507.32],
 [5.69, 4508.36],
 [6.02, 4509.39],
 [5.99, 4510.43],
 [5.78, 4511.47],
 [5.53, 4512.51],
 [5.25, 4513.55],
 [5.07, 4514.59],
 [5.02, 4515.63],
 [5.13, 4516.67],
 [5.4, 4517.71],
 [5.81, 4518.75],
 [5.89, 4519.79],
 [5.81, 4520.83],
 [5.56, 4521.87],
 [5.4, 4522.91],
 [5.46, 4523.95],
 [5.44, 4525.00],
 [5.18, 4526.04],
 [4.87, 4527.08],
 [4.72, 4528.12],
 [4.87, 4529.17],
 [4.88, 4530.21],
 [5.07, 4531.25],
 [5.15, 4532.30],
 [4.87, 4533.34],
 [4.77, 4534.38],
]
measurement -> 1.2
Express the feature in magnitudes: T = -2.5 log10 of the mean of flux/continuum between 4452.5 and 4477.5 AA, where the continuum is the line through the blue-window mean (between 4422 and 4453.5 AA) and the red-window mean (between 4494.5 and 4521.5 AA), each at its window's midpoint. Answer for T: 0.07 mag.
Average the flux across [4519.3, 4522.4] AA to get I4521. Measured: 5.76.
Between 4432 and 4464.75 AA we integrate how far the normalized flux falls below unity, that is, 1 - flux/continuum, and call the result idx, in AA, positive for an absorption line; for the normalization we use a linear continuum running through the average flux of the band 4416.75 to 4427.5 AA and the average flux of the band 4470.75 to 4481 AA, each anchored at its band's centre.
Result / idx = 2.27 AA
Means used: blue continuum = 5.17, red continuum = 5.26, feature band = 4.85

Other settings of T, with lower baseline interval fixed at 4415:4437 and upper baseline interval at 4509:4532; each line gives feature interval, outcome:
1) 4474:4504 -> 0.00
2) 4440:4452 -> -0.02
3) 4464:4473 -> 0.00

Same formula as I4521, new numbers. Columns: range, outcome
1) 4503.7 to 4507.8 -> 5.6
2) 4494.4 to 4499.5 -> 5.11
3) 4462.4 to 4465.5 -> 5.04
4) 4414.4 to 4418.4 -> 4.73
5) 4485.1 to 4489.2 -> 5.29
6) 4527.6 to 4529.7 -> 4.79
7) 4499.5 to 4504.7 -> 5.59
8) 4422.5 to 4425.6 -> 5.02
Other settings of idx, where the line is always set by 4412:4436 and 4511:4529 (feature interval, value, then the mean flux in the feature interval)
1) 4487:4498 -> 0.2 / 5.14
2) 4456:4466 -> 0.9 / 4.66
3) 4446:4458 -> 0.6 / 4.83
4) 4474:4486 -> 0.2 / 5.11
